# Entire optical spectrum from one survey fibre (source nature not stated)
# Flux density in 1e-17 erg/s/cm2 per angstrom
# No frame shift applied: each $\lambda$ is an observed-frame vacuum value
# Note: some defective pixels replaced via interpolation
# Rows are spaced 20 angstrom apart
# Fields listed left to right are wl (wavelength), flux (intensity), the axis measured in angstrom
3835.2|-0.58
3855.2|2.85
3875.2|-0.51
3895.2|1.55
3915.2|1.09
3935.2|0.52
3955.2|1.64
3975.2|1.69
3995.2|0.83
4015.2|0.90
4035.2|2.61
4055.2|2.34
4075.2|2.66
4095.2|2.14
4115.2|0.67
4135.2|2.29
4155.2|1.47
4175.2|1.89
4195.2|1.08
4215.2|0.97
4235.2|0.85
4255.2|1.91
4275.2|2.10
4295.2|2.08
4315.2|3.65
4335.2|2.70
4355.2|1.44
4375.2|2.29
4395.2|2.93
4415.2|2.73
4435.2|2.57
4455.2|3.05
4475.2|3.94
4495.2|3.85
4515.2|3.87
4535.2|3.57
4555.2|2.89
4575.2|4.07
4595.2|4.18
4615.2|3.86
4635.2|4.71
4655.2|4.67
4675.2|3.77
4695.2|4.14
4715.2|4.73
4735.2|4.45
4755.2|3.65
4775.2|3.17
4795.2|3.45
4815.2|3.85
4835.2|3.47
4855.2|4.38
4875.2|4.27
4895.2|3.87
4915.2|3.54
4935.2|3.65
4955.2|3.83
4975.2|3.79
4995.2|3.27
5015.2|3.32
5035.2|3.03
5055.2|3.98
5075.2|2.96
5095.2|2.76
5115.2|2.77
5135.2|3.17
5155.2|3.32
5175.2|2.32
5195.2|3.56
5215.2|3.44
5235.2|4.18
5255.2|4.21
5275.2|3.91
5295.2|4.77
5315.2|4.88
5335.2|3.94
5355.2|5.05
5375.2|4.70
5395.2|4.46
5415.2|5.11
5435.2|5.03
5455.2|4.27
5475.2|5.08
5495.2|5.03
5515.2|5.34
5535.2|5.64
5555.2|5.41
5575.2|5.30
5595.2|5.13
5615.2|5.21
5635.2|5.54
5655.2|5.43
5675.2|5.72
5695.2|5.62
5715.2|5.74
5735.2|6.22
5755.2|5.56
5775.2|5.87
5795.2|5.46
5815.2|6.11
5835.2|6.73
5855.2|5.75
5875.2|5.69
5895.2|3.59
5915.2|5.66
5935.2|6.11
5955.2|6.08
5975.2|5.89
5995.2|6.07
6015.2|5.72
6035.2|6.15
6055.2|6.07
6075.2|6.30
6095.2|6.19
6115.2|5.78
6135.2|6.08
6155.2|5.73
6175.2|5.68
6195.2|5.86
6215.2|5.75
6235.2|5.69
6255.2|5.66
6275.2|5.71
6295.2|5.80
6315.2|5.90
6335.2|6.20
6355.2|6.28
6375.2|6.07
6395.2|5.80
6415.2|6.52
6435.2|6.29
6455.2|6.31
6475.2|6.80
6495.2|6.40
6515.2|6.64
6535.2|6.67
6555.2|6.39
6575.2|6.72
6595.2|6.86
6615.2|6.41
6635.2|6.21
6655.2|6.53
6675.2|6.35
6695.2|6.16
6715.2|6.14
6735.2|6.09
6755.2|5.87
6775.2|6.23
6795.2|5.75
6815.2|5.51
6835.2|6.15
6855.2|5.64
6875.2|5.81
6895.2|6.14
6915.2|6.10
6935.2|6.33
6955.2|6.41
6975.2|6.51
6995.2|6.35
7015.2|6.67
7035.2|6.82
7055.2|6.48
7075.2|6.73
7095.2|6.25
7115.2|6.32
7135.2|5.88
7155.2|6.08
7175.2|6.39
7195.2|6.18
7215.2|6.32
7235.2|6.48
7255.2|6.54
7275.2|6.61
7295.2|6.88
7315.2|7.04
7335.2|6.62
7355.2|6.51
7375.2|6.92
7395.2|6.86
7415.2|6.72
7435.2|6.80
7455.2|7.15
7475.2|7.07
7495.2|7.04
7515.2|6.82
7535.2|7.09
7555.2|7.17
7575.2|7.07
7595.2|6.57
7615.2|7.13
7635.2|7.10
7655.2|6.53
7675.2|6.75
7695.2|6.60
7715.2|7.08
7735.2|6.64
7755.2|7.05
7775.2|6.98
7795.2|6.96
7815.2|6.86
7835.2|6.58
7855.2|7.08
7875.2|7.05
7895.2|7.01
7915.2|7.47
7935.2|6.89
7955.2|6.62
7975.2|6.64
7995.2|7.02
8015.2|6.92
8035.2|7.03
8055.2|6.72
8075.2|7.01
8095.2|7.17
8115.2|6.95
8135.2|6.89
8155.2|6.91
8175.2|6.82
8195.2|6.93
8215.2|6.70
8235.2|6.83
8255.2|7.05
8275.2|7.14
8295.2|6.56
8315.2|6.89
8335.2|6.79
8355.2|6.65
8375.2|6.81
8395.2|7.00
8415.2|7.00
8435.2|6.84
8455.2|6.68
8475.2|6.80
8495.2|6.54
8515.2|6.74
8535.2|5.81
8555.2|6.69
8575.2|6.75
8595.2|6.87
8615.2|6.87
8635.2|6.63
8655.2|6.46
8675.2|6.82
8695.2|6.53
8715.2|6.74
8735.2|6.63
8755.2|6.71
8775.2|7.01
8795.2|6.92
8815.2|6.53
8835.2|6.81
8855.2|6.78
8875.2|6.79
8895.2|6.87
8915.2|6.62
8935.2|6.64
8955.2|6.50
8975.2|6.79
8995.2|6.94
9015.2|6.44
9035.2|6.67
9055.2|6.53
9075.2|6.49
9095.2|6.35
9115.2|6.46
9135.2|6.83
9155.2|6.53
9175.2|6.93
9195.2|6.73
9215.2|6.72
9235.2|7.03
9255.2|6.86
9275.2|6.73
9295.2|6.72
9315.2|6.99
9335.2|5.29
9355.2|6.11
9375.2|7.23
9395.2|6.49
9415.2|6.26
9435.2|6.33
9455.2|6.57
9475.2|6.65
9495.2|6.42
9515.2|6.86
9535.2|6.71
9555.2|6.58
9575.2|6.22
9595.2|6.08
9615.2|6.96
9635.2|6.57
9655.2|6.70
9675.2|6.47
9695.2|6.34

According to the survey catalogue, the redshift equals 0.00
